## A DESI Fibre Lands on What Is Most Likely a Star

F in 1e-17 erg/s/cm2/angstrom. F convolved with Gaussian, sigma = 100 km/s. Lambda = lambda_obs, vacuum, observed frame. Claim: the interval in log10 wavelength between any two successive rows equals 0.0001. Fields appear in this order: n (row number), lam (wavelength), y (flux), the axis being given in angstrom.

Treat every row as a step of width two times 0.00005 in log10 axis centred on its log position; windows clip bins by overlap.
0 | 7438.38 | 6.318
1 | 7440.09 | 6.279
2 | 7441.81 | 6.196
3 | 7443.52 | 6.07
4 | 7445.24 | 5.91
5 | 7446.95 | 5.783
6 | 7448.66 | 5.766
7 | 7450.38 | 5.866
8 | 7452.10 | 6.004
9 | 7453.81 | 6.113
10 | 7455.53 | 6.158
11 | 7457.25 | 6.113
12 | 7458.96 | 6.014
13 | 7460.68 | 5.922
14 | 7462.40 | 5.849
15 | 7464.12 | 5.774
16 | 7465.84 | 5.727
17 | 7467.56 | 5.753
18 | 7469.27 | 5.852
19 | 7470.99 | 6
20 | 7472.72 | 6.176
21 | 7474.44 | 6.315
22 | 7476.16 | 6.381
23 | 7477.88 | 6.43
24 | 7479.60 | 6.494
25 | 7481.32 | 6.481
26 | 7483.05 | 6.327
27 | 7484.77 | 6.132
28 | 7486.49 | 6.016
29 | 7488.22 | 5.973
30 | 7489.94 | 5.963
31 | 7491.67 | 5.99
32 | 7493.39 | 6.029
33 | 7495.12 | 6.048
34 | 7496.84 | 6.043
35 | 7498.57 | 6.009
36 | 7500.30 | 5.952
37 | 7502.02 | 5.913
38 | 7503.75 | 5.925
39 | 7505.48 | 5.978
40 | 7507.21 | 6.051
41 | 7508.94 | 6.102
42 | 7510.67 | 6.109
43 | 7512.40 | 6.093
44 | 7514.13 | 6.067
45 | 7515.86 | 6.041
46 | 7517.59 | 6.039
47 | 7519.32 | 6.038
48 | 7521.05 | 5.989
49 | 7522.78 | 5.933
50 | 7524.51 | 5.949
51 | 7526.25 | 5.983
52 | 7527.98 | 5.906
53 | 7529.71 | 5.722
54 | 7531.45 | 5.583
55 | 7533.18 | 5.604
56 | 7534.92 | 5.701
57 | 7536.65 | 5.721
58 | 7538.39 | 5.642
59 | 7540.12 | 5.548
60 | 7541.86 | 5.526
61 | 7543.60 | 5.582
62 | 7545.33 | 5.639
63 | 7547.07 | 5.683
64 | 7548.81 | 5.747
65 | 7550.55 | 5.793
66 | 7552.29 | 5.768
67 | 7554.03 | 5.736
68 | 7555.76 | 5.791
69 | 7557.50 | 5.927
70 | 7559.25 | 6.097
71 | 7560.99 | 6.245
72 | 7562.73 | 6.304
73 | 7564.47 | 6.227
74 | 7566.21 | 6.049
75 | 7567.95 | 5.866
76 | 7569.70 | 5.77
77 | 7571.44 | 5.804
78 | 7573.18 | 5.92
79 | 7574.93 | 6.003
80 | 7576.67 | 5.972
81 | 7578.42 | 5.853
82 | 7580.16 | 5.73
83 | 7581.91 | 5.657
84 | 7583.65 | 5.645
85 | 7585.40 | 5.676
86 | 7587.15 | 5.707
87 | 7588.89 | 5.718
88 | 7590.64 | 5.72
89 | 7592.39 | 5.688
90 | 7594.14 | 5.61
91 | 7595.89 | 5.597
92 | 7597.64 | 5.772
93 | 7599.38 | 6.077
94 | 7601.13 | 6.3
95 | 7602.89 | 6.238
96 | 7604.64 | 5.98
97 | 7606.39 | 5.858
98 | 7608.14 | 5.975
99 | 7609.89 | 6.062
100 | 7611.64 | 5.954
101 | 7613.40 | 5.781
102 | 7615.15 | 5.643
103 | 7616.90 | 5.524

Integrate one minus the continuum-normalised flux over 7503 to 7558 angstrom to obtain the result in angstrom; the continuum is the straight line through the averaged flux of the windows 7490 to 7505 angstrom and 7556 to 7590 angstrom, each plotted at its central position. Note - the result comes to 1.00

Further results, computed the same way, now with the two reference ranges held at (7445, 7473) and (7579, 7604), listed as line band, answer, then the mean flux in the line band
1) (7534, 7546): 0.5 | 5.62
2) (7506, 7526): -0.6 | 6.03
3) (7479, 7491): -0.6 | 6.19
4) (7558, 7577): -0.7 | 6.02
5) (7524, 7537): 0.2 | 5.77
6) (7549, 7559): 0.0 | 5.82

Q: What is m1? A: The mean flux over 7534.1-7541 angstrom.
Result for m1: 5.66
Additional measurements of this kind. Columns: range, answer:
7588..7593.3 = 5.71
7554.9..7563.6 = 6.07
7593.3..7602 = 5.88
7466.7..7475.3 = 6.02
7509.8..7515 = 6.09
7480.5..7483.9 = 6.39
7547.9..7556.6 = 5.77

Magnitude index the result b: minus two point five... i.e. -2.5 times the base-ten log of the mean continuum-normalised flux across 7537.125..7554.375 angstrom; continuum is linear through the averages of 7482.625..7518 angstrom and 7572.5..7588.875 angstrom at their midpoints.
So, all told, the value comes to 0.04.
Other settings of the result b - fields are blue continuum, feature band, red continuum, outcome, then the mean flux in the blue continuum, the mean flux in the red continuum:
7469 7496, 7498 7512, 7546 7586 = 0.015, 6.17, 5.88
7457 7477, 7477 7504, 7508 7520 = -0.015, 5.99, 6.07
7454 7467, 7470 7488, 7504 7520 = -0.050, 5.94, 6.05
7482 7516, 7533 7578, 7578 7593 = -0.003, 6.04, 5.71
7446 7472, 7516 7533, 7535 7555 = -0.031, 5.91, 5.68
